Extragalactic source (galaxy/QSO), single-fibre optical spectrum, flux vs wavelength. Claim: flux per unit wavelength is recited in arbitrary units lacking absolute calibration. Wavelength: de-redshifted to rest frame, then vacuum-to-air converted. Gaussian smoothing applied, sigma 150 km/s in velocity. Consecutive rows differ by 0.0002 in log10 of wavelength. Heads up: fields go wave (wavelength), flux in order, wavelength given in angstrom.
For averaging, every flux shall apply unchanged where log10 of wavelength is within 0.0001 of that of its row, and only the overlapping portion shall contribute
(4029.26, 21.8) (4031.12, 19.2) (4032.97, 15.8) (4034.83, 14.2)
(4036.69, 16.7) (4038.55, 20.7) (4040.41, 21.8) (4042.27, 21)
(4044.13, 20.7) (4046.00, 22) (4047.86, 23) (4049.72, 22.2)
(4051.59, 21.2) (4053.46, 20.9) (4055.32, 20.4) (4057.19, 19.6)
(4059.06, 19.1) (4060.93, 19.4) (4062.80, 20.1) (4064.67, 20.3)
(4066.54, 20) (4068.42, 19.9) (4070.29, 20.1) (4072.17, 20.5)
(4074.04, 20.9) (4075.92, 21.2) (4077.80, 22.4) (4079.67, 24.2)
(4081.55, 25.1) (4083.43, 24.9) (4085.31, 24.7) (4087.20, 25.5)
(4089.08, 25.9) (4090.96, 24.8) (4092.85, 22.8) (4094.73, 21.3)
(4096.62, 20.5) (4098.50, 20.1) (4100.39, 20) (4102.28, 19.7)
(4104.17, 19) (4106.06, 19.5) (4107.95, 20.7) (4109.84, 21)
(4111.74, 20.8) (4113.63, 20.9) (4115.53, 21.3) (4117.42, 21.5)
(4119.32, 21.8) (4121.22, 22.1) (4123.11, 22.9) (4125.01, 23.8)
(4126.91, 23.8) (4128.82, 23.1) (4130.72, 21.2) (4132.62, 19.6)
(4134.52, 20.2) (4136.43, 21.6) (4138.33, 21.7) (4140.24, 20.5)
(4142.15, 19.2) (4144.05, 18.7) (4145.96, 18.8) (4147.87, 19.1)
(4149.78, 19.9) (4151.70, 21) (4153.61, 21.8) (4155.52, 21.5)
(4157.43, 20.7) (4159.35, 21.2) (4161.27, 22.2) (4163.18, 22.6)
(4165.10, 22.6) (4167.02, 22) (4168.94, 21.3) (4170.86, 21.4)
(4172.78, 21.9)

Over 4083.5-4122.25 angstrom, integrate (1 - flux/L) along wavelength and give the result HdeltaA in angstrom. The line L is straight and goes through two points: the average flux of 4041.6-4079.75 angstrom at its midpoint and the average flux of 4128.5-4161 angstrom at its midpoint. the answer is -2.0 angstrom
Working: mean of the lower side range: 20.8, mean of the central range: 21.8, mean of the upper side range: 20.6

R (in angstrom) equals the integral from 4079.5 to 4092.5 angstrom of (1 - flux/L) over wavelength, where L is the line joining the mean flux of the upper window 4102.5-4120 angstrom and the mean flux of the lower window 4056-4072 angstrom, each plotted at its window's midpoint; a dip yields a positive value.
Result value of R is -3.04 angstrom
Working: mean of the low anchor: 19.8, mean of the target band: 24.9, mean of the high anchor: 20.7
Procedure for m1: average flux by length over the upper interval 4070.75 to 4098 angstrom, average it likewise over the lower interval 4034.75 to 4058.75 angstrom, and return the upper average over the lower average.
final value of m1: 1.13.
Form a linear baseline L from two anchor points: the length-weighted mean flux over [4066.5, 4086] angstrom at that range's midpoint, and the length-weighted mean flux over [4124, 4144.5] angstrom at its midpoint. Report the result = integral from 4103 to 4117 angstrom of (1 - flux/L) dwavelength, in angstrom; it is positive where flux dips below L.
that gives 0.8 angstrom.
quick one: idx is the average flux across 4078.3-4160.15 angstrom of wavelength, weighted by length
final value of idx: 21.6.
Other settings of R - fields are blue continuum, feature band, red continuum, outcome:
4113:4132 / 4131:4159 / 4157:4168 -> 2.2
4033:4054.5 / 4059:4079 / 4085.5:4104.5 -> 0.7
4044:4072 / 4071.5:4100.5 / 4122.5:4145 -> -2.8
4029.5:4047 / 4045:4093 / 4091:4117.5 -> -4.8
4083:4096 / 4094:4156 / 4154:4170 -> 5.7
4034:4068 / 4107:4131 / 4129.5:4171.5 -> -1.5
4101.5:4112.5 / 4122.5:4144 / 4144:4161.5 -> -1.2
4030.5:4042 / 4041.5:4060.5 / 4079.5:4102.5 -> -1.4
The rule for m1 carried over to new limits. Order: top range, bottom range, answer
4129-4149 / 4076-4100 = 0.86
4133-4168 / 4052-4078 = 1.03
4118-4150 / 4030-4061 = 1.06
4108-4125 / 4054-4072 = 1.09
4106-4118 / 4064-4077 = 1.02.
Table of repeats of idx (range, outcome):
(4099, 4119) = 20.5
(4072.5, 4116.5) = 22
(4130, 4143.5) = 20.5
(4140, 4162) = 20.4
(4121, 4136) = 22.1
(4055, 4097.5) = 21.9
